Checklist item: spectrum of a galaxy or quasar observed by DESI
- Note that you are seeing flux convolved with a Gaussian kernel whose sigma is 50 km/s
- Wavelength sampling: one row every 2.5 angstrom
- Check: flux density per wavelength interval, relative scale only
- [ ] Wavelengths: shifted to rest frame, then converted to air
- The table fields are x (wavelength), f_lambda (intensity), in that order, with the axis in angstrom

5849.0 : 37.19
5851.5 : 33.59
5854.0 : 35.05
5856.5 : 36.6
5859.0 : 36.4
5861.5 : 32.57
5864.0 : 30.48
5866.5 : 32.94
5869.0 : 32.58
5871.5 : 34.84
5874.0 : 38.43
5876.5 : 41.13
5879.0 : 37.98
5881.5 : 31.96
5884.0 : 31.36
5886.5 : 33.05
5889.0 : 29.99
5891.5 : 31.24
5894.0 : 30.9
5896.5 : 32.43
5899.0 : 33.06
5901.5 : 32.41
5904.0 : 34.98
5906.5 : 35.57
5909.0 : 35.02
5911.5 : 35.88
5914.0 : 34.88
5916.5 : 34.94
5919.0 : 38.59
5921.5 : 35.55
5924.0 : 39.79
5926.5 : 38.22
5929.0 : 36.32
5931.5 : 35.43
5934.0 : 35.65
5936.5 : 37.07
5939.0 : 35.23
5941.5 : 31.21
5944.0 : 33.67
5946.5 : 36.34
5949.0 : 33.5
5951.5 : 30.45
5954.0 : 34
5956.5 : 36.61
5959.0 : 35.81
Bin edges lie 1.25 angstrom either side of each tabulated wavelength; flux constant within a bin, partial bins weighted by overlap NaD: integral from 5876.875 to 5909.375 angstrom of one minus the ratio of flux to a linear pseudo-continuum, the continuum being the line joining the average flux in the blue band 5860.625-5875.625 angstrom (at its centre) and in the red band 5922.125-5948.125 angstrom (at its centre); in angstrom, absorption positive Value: 1.3 angstrom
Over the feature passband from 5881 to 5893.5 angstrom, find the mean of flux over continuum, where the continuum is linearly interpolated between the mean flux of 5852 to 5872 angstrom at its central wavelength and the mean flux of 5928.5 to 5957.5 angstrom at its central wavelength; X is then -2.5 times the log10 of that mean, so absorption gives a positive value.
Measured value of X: 0.09 mag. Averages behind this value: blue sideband 33.9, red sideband 34.6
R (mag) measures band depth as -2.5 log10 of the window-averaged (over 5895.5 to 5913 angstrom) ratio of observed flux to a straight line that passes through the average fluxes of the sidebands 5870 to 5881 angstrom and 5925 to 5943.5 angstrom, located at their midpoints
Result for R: 0.07 mag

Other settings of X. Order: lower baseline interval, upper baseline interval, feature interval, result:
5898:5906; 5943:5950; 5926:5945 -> -0.028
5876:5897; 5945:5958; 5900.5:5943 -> -0.063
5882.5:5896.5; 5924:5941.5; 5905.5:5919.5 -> -0.053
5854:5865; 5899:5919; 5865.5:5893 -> 0.012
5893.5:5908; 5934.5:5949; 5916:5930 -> -0.101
